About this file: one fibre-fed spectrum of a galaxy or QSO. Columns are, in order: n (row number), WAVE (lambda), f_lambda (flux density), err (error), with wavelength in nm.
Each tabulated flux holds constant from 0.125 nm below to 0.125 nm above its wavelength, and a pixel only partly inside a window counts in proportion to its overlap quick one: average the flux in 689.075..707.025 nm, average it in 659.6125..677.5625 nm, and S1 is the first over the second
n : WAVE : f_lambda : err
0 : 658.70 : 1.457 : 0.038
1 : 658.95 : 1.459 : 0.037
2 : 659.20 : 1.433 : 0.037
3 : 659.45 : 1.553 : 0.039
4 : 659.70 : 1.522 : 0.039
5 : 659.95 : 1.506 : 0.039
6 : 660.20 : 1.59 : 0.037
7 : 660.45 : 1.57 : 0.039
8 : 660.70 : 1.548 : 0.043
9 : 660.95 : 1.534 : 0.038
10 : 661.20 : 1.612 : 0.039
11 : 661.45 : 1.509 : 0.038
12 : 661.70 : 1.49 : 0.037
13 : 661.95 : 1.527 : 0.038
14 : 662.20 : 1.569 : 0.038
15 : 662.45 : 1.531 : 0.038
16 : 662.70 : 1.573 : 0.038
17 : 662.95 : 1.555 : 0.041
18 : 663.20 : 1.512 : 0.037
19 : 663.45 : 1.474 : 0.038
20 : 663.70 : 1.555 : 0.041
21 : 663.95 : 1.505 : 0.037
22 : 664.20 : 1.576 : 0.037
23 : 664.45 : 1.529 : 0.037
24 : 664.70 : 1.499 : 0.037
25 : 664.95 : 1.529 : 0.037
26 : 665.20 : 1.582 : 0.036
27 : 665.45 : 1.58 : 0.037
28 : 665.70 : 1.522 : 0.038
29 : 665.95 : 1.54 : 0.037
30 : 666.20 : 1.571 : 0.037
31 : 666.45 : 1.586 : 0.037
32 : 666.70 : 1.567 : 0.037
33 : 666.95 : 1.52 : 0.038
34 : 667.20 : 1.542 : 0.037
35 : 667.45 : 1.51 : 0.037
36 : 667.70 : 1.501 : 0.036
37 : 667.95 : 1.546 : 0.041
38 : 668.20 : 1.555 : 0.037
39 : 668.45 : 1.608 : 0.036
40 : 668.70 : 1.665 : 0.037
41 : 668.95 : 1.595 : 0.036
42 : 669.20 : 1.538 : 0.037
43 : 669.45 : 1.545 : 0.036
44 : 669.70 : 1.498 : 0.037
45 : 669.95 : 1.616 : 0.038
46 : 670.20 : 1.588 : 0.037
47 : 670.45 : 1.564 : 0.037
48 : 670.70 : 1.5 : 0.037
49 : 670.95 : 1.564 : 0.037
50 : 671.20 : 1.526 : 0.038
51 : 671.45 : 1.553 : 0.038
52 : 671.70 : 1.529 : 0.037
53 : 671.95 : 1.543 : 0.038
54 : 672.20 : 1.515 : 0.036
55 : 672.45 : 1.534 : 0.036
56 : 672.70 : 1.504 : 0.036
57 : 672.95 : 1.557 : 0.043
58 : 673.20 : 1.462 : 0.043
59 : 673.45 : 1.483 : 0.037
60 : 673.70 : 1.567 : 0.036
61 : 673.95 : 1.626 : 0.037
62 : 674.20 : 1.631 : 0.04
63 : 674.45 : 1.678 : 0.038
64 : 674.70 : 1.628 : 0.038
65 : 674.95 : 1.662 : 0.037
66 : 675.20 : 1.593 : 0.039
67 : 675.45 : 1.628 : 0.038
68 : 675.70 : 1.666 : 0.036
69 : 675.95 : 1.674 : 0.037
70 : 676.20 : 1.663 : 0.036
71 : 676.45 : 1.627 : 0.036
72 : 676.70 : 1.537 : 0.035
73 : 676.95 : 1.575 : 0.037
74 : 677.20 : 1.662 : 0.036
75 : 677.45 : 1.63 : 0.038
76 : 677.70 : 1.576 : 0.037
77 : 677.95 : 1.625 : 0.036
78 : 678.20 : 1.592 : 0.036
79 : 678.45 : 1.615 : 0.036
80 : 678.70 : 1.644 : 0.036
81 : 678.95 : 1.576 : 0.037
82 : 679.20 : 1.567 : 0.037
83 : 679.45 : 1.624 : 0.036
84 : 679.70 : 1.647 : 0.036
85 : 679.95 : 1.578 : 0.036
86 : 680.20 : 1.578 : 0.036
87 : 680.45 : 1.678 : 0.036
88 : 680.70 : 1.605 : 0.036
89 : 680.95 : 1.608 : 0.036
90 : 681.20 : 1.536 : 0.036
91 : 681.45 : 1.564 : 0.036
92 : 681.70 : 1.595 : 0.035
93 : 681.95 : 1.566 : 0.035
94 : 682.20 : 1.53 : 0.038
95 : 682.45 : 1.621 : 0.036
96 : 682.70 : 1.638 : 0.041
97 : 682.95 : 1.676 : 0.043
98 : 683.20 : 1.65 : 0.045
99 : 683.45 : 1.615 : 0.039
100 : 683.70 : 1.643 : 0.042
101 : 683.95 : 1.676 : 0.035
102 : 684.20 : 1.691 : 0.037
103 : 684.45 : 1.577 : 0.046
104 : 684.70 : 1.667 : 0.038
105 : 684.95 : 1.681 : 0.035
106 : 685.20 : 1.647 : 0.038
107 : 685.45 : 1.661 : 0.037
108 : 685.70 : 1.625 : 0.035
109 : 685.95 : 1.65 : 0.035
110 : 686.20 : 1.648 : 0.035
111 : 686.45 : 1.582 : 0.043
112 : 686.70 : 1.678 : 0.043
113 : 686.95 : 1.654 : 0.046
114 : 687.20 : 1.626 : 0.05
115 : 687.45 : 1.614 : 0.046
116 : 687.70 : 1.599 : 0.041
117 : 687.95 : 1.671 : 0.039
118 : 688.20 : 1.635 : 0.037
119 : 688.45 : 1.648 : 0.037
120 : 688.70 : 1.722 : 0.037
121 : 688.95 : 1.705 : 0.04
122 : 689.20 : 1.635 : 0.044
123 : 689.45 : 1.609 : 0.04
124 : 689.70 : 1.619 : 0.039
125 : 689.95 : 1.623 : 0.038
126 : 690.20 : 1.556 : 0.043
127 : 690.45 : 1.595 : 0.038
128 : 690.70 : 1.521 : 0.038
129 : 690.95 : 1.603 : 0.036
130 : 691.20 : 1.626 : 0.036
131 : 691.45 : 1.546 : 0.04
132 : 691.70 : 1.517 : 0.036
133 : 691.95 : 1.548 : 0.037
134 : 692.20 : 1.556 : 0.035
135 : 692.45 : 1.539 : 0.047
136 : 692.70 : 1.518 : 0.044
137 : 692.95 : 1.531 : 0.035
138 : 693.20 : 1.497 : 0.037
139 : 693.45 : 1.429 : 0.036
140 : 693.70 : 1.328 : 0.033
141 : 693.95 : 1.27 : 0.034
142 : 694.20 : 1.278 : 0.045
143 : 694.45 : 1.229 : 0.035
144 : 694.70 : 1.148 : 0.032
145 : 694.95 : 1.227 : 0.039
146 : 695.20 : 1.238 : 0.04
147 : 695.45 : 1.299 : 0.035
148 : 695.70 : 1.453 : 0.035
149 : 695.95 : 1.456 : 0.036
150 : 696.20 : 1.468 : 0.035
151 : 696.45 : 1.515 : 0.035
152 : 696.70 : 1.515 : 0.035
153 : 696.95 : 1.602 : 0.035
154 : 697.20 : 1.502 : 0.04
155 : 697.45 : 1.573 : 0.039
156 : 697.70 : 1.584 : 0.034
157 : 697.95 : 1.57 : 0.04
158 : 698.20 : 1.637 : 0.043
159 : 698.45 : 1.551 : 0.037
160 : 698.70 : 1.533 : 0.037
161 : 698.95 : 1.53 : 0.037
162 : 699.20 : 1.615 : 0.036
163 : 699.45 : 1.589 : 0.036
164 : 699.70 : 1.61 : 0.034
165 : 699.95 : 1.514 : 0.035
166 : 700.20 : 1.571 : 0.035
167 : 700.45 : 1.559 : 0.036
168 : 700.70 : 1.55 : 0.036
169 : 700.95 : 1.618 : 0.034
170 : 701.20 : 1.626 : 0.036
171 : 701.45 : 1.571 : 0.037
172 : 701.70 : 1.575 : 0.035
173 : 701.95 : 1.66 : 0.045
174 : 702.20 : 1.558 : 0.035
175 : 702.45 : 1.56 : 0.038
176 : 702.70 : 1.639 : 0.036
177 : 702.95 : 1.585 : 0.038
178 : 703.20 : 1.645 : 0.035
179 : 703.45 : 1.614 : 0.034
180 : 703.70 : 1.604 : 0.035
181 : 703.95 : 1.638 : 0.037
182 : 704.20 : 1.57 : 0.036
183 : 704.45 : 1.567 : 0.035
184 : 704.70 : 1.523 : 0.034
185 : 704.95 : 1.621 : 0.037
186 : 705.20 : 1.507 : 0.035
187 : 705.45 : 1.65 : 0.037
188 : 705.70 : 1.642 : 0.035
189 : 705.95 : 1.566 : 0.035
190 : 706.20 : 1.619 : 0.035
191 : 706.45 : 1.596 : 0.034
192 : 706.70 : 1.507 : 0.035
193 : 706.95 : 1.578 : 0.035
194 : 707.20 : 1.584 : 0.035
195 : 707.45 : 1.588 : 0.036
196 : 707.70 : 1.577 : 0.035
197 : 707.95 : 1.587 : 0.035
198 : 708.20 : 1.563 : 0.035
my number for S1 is 0.98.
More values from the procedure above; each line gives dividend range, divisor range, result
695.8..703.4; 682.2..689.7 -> 0.95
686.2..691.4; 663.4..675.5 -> 1.04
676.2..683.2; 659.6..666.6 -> 1.04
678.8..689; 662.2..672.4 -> 1.05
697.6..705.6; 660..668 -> 1.03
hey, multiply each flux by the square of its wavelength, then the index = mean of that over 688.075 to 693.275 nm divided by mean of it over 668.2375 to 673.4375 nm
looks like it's 1.09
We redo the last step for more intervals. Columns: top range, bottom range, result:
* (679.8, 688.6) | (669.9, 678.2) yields 1.06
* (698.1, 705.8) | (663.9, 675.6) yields 1.12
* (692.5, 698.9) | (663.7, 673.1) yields 1.01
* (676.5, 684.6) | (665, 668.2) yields 1.08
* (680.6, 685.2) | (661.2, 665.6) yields 1.12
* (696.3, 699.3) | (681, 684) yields 1.01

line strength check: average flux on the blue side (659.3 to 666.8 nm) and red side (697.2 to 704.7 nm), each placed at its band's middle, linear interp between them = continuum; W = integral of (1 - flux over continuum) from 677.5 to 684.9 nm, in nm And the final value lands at -0.24 nm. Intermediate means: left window 1.54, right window 1.58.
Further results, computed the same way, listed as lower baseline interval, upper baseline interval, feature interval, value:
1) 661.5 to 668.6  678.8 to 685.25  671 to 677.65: -0.02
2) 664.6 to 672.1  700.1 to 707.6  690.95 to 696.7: 0.56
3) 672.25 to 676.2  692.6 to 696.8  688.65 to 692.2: -0.44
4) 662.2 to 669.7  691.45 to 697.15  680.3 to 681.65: -0.11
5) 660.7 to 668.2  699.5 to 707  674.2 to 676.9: -0.14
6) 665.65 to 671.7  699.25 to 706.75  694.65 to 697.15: 0.28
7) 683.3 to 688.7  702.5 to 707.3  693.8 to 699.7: 0.58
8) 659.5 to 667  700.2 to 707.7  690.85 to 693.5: 0.06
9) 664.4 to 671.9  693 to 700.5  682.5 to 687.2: -0.46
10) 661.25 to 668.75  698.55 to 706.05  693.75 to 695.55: 0.38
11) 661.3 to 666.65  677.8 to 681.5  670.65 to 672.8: 0.05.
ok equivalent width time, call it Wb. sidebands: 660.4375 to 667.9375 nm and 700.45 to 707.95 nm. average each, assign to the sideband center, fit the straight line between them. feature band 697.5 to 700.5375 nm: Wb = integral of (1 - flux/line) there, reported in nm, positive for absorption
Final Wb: 0.023 nm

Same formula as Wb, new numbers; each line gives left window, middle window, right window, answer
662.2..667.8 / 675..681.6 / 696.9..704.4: -0.23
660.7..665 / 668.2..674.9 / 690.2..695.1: -0.24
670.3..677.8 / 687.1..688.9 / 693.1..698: -0.22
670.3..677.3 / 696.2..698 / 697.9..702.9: 0.04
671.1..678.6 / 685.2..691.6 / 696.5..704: -0.16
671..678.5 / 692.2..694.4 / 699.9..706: 0.23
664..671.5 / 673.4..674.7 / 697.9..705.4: -0.04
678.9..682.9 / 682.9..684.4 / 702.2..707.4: -0.05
